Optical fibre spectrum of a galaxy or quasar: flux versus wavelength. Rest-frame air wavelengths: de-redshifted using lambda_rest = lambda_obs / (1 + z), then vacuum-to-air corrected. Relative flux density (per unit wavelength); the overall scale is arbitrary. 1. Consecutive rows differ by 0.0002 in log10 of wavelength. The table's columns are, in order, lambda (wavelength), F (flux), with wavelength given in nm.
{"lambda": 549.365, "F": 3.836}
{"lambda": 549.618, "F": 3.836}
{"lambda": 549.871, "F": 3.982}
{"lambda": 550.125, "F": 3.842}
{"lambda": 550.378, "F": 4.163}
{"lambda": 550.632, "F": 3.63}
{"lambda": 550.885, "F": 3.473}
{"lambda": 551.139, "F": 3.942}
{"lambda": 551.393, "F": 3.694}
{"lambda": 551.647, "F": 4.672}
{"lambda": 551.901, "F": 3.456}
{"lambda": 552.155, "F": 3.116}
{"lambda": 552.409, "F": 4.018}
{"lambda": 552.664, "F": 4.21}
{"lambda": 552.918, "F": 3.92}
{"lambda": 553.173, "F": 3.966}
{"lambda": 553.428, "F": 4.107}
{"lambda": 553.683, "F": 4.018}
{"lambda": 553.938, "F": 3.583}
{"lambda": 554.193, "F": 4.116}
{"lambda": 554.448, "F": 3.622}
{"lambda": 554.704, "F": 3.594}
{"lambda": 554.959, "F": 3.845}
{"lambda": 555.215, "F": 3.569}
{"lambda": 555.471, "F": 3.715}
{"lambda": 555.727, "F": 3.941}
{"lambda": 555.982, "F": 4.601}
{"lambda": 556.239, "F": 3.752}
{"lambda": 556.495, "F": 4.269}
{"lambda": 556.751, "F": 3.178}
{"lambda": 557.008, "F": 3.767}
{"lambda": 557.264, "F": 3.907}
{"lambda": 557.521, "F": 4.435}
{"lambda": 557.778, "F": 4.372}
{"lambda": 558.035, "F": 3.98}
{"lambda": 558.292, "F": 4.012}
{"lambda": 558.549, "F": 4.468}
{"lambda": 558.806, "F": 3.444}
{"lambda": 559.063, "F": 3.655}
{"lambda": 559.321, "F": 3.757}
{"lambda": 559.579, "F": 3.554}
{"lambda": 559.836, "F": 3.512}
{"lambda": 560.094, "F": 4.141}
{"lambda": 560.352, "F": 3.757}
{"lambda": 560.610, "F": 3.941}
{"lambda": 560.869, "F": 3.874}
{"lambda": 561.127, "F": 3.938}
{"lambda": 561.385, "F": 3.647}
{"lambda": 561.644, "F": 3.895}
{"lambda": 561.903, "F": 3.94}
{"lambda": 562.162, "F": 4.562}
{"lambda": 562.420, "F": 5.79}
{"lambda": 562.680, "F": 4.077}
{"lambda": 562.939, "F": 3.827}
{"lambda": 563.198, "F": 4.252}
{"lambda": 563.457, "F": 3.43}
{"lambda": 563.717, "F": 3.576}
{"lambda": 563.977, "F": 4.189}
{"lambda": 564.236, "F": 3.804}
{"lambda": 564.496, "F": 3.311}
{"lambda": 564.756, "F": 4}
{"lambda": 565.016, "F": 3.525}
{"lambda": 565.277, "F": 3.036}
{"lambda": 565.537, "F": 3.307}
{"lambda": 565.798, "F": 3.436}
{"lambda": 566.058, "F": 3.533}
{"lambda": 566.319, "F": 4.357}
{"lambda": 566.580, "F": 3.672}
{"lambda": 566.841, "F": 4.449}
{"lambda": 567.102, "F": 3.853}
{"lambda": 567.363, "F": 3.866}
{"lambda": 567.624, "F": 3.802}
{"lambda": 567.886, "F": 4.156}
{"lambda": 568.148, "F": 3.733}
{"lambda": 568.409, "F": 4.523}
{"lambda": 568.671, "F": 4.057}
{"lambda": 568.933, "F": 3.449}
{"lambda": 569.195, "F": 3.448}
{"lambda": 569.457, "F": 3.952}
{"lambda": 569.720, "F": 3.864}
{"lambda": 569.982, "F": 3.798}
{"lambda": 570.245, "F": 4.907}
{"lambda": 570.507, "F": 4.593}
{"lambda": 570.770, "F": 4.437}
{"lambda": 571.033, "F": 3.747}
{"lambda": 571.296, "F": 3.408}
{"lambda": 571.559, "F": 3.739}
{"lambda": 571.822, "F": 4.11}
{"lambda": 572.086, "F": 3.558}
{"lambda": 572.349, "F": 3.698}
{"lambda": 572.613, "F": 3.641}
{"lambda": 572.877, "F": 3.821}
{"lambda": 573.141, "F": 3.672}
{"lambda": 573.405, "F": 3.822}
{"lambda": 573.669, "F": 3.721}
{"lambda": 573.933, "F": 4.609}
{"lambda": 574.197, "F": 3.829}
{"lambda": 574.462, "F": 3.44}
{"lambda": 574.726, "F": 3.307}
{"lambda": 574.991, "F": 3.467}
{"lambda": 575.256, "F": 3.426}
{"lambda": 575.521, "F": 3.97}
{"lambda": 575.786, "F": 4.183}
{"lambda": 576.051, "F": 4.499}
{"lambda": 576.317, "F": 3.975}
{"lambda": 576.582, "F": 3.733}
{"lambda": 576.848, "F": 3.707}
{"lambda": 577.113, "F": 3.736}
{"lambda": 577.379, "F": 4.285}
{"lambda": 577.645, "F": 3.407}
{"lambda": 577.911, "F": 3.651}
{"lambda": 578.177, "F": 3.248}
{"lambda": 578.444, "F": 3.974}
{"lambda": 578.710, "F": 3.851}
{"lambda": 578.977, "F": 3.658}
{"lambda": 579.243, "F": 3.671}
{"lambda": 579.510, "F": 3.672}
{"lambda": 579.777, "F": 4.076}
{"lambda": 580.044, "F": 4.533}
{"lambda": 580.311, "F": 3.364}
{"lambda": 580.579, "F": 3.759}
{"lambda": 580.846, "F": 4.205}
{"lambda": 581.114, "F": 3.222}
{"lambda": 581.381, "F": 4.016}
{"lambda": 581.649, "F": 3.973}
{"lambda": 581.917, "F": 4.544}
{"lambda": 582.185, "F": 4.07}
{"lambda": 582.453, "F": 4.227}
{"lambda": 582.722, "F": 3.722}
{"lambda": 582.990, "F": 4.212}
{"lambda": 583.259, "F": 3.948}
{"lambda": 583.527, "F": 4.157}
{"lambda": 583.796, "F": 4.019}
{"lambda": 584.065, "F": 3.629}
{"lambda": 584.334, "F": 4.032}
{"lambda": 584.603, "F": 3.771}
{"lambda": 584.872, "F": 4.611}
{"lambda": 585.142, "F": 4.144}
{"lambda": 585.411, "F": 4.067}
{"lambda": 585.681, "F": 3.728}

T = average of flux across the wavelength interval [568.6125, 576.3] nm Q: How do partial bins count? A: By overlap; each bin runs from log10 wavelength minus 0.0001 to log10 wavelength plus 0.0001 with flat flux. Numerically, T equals 3.87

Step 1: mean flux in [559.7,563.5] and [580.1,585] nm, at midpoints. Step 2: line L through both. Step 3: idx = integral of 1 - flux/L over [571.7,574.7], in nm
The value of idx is 0.16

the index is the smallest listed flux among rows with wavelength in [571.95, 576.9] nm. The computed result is 3.307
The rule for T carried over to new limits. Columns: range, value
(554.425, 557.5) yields 3.84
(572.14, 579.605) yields 3.77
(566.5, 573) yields 3.93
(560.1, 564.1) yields 4.05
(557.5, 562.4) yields 3.97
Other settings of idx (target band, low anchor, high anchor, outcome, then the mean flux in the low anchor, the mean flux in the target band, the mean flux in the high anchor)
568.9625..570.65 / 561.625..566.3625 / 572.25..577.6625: -0.09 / 3.88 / 4.06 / 3.82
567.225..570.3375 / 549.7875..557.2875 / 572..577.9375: -0.11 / 3.85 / 3.95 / 3.79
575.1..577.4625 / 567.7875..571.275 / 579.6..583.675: 0.05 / 4.03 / 3.93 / 4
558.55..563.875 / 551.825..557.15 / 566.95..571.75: -0.07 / 3.83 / 3.94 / 3.97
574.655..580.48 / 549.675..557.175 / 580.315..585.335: 0.26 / 3.85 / 3.8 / 4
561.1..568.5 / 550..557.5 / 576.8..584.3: -0.08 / 3.86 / 3.91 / 3.88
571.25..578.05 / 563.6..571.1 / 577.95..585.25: 0.20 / 3.88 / 3.79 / 3.93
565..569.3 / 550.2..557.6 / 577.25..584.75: 0.10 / 3.87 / 3.79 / 3.89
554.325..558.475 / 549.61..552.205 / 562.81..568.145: -0.13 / 3.82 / 3.92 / 3.77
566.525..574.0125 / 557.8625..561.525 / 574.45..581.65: -0.24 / 3.84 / 3.93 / 3.79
